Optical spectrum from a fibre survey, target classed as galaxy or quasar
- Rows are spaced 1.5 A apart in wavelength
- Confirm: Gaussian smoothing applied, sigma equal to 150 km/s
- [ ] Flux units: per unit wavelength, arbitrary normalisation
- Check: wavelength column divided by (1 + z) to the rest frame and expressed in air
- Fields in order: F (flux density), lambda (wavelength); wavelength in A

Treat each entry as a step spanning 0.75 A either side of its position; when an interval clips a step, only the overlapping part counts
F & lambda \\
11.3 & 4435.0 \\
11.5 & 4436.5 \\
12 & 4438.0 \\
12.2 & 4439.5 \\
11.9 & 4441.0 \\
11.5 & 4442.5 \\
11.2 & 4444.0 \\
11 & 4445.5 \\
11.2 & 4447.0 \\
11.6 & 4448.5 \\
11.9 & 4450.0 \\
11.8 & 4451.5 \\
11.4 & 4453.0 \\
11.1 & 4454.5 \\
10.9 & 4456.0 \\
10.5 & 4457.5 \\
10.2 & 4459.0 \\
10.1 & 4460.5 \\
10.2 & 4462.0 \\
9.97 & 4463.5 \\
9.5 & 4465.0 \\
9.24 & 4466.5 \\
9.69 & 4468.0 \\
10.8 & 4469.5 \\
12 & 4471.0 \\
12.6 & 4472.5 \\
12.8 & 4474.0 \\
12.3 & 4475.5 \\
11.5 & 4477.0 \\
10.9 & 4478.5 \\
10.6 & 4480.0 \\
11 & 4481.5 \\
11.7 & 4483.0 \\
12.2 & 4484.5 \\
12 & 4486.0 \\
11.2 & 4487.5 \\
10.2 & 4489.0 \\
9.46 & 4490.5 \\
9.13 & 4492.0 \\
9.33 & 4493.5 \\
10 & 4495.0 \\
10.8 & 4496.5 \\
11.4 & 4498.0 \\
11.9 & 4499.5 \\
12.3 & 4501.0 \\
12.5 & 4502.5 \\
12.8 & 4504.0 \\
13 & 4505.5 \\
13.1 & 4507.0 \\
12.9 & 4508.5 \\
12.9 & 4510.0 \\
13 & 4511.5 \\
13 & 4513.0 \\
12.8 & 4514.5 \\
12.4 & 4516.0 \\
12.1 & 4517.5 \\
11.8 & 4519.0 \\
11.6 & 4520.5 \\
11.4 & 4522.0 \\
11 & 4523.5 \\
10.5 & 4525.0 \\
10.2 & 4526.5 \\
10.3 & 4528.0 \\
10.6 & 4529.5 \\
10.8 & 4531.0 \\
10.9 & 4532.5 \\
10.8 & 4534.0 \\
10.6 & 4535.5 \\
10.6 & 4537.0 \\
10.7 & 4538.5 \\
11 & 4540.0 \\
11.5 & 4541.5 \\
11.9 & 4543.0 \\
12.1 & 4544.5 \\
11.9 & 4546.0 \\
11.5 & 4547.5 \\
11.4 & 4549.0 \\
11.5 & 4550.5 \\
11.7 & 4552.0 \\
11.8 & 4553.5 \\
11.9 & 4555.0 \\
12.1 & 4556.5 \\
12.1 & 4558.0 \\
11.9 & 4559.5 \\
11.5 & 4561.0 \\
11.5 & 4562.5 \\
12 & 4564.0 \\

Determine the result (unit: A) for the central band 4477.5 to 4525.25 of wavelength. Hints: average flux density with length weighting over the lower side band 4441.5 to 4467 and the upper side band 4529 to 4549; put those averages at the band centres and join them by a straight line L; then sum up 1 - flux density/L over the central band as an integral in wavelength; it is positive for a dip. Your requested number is -2.6 A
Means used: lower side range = 10.8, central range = 11.6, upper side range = 11.2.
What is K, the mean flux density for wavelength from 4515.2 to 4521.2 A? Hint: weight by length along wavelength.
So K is 12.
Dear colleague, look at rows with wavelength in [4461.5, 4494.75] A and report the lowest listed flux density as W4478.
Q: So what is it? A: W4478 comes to 9.13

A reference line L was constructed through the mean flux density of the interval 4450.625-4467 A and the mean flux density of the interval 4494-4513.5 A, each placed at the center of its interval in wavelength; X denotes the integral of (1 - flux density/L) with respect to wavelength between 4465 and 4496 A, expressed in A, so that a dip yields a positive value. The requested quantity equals 1.11 A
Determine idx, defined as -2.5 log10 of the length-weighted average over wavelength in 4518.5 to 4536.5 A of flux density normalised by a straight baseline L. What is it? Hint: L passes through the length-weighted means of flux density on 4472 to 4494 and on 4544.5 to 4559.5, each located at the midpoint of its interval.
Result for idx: 0.07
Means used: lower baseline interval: 11.1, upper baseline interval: 11.8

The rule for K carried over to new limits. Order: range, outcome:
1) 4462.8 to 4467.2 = 9.57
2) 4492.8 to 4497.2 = 10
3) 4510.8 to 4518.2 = 12.7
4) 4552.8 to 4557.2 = 11.9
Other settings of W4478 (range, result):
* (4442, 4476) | 9.24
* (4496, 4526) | 10.5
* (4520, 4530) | 10.2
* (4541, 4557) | 11.4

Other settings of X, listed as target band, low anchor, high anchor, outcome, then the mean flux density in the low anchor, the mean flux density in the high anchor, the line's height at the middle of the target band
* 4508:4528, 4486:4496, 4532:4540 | -2.7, 10.1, 10.7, 10.5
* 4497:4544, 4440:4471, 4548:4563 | -1.1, 10.8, 11.7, 11.4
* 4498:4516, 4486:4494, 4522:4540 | -4.1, 10.1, 10.7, 10.3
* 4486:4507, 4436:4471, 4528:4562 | -0.1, 10.9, 11.4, 11.2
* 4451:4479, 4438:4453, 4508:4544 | 1.6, 11.6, 11.5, 11.6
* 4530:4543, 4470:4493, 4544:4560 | 0.9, 11.3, 11.8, 11.7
